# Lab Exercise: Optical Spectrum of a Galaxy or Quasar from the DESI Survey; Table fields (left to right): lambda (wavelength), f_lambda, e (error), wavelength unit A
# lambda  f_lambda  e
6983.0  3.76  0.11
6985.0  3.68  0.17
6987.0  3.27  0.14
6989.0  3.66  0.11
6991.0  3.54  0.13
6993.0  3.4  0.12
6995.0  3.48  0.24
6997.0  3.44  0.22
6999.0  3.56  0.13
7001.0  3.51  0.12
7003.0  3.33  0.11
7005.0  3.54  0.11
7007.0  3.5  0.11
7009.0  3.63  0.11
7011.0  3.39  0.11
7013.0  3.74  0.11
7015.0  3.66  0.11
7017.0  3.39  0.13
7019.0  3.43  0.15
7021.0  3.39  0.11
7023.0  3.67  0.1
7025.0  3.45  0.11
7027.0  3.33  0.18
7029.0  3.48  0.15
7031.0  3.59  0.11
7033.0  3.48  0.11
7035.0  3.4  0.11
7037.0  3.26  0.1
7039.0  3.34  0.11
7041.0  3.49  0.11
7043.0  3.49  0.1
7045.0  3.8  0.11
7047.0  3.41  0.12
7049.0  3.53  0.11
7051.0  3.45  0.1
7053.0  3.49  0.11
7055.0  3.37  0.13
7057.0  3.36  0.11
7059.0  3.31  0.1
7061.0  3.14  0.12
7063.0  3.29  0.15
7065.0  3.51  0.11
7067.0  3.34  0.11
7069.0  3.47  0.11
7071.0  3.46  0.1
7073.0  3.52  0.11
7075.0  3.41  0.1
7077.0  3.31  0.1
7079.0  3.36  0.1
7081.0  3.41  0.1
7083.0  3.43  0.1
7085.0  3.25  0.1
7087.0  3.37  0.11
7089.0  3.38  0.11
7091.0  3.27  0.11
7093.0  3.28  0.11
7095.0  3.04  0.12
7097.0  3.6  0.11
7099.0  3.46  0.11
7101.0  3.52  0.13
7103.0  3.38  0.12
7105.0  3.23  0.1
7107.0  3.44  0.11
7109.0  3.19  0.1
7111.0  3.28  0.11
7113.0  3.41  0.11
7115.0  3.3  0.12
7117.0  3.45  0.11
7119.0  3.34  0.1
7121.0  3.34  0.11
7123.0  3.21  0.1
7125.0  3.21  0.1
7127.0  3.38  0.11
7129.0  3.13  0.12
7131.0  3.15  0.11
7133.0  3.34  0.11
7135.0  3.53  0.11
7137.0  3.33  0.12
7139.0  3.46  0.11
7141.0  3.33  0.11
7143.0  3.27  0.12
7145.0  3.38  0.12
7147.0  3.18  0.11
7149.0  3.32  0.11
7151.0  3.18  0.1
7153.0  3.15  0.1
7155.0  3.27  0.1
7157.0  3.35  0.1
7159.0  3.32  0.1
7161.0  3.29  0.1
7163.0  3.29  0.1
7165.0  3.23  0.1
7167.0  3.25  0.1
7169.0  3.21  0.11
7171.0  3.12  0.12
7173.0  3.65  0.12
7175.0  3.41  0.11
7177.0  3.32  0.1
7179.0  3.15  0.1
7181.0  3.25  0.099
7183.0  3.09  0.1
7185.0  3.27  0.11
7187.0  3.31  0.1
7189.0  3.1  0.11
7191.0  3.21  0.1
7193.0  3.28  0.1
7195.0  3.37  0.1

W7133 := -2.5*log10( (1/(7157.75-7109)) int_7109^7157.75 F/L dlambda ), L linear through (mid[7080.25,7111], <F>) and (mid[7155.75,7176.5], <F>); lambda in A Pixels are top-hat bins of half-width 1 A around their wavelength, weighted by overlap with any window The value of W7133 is 0.01 mag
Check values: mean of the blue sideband 3.35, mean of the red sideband 3.31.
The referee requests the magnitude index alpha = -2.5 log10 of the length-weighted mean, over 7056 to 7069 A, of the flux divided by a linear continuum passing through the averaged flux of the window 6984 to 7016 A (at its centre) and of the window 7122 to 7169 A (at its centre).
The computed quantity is 0.03 mag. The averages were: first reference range 3.52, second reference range 3.28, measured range 3.34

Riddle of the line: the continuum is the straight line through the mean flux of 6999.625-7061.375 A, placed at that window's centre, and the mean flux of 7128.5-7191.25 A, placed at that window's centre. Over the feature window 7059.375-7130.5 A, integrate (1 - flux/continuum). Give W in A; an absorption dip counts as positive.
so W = 0.6 A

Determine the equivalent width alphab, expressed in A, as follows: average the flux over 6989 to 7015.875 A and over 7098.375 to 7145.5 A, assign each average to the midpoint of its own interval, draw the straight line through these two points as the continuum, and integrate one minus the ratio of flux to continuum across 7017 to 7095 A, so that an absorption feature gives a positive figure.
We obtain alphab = 0.66 A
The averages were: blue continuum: 3.52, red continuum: 3.33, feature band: 3.41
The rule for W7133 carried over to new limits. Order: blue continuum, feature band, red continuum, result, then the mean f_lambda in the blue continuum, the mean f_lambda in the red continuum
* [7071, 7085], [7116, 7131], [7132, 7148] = 0.026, 3.4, 3.35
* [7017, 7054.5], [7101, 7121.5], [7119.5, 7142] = -0.001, 3.47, 3.31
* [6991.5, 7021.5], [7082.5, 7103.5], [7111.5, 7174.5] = 0.004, 3.5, 3.3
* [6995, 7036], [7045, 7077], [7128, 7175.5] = 0.005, 3.5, 3.3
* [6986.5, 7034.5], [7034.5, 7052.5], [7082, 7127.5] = -0.008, 3.5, 3.34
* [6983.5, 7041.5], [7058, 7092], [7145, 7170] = 0.007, 3.49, 3.26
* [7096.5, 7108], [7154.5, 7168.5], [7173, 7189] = 0.009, 3.43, 3.27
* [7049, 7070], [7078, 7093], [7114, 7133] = -0.002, 3.38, 3.28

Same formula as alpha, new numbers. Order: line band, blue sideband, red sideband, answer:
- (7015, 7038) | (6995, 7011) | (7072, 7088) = 0.00 mag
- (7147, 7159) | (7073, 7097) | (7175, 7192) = 0.00 mag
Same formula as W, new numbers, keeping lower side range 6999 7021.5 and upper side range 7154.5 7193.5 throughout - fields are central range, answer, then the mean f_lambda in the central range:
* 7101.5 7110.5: 0.1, 3.32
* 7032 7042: 0.2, 3.39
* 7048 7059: 0.0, 3.43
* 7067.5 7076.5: -0.1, 3.45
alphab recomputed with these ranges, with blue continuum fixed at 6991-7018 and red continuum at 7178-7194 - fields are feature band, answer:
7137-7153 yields -0.10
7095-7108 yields -0.24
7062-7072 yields -0.03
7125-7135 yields 0.08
